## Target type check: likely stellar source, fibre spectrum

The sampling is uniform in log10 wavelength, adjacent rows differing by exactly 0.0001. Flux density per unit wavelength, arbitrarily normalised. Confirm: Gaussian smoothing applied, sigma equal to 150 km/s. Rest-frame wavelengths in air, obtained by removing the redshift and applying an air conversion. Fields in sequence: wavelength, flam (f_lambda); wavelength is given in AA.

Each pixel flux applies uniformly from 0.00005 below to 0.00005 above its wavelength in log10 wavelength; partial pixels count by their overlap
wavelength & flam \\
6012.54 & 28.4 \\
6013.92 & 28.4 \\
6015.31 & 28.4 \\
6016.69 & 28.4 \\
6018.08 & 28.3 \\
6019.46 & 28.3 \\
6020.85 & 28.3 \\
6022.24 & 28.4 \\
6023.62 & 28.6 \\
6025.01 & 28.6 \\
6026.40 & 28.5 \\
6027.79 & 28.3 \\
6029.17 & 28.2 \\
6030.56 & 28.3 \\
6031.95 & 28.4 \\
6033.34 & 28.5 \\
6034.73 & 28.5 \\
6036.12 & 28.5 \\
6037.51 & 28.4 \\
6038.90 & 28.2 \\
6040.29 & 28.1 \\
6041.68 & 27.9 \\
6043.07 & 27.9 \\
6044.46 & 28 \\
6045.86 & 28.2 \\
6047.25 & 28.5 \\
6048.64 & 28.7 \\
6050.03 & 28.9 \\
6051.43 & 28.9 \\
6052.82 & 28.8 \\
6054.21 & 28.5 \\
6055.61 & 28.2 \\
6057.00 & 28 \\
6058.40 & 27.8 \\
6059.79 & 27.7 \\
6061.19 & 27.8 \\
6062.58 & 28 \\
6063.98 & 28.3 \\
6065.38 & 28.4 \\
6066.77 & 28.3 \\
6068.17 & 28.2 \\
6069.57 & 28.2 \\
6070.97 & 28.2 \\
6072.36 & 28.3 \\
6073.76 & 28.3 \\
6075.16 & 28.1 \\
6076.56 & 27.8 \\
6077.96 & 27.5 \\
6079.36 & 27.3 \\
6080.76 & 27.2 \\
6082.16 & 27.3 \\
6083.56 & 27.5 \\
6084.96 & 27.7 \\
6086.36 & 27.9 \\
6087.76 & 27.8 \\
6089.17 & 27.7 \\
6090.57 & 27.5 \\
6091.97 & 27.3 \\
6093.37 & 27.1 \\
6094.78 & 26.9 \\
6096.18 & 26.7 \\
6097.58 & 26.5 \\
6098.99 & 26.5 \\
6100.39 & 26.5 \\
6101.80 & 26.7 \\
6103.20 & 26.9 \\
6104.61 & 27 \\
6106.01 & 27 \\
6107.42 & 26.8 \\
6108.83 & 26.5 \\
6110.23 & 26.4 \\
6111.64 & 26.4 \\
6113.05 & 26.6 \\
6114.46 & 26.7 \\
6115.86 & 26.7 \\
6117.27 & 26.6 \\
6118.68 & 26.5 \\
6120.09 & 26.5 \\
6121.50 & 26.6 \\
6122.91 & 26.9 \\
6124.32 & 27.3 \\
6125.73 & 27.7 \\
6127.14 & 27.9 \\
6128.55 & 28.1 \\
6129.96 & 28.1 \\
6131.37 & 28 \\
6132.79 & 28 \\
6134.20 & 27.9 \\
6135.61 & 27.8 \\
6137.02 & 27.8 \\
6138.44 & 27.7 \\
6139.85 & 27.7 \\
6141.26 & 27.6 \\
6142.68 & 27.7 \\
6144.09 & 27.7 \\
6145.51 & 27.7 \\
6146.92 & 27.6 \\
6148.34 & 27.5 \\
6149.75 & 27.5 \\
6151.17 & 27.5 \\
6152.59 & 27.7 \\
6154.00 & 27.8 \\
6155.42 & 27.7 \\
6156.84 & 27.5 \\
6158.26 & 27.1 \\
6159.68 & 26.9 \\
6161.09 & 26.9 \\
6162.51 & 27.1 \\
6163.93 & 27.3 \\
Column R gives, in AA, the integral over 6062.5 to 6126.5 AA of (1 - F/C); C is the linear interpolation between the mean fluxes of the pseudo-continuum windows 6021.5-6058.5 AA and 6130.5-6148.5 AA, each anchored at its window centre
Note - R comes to 1.7 AA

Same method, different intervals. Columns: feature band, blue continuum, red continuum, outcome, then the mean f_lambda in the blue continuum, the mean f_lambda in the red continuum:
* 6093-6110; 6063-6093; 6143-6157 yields 0.6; 27.8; 27.6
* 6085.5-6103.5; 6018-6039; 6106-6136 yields 0.3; 28.4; 27.1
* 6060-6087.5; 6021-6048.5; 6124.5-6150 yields 0.2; 28.3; 27.8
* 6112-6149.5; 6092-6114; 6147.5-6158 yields -0.3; 26.7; 27.6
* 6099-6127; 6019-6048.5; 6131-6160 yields 1.1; 28.3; 27.6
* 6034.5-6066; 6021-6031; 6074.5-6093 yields -0.2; 28.4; 27.6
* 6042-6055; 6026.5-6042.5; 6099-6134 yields -0.2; 28.3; 27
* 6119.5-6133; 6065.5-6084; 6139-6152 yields 0.1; 27.9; 27.6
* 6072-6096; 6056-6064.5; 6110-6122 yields -0.2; 27.9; 26.6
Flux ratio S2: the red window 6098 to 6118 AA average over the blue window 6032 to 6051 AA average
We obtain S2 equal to 0.94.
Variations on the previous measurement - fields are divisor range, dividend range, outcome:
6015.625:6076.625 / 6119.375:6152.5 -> 0.98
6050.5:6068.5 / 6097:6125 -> 0.95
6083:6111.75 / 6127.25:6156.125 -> 1.03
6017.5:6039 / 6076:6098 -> 0.96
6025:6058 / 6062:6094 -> 0.98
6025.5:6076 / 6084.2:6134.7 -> 0.96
